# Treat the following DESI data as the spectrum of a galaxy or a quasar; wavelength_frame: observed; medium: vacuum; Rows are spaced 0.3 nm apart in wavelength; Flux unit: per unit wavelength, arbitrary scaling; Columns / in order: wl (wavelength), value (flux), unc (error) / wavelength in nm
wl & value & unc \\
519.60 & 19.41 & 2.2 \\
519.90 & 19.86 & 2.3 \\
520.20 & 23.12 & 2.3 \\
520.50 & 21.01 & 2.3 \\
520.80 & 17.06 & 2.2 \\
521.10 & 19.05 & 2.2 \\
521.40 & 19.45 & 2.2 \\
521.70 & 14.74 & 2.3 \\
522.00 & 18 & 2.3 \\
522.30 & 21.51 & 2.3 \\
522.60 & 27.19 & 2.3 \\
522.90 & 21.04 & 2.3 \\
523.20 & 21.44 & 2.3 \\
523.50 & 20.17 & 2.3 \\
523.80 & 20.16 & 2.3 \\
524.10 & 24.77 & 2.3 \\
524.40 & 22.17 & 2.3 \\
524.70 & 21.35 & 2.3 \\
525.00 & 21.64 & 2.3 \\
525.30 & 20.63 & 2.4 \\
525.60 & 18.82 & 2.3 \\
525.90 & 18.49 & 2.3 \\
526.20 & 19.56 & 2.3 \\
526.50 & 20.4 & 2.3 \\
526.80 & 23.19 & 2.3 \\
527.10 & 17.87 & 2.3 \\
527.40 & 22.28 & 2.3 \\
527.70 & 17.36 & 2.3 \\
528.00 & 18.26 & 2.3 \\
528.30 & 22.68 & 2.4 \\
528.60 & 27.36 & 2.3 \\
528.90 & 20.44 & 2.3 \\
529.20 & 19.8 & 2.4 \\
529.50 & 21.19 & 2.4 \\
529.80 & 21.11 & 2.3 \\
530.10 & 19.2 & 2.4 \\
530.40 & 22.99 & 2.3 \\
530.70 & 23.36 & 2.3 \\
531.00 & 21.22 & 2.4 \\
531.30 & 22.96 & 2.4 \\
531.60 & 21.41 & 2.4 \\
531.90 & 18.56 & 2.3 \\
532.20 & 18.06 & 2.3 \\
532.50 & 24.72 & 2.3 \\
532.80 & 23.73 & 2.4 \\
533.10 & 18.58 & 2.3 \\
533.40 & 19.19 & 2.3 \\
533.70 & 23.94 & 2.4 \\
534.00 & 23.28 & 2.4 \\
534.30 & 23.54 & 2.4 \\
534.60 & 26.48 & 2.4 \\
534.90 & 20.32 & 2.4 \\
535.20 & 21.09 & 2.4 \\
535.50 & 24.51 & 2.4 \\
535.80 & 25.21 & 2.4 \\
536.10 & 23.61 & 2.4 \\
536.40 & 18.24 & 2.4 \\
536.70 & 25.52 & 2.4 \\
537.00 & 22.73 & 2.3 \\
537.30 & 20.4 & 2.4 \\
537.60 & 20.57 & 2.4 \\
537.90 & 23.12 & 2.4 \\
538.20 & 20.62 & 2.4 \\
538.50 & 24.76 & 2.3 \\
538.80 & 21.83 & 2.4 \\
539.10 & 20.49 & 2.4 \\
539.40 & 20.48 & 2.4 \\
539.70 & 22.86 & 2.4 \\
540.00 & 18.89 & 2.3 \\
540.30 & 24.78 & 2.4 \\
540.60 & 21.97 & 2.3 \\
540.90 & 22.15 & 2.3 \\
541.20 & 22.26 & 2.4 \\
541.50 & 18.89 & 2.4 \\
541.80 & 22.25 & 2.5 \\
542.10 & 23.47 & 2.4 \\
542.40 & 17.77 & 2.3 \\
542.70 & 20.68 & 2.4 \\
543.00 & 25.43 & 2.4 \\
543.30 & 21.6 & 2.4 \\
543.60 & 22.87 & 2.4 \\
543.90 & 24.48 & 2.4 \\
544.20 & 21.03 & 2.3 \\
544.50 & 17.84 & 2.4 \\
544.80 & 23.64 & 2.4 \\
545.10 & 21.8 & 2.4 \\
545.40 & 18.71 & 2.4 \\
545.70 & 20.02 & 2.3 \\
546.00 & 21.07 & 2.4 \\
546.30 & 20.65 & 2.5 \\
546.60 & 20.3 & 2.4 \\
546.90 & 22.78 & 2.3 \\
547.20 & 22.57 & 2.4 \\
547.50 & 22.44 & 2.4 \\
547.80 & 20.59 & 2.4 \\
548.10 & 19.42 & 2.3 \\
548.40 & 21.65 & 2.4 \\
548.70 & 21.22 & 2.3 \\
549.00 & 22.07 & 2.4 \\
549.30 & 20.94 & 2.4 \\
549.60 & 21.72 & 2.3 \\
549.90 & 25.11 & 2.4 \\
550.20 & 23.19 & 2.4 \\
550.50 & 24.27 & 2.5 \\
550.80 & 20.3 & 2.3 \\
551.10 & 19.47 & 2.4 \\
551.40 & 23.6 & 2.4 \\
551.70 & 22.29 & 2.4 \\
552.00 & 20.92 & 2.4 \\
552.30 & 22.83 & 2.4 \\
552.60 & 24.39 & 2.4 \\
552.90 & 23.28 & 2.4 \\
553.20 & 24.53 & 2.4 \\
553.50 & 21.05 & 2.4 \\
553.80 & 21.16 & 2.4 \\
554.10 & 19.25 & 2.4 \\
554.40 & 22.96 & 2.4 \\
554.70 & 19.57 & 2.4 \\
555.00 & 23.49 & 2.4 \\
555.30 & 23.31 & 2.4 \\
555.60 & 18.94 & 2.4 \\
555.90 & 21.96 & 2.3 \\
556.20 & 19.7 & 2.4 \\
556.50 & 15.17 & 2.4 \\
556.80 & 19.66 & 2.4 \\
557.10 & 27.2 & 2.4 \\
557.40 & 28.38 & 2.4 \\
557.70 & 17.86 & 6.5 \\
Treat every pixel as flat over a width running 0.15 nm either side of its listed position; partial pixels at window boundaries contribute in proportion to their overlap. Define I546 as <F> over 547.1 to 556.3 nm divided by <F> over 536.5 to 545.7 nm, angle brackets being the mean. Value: 1.01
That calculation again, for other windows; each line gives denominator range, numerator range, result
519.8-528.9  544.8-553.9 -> 1.06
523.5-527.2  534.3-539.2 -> 1.08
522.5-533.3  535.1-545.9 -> 1.03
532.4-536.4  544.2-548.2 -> 0.92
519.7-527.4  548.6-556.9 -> 1.06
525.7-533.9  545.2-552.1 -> 1.02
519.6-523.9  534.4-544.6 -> 1.09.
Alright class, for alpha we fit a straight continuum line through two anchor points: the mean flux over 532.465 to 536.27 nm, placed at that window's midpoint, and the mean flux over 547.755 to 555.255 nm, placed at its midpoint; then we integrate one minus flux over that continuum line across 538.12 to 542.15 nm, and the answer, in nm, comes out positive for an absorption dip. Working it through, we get 0.14 nm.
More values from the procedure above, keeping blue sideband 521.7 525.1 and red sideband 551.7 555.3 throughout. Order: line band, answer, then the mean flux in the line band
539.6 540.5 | -0.01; 22.1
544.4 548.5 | 0.19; 21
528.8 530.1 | 0.07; 20.5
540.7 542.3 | 0.02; 21.7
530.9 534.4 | 0.02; 21.6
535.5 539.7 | -0.08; 22.2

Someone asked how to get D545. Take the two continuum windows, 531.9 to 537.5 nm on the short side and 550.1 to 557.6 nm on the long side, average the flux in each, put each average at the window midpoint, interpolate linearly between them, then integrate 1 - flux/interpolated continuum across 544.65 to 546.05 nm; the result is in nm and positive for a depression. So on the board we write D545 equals 0.07 nm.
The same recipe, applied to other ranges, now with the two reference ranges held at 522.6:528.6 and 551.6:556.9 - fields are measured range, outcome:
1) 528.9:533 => -0.056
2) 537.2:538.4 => -0.012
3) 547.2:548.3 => 0.010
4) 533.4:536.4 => -0.279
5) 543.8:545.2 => -0.028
